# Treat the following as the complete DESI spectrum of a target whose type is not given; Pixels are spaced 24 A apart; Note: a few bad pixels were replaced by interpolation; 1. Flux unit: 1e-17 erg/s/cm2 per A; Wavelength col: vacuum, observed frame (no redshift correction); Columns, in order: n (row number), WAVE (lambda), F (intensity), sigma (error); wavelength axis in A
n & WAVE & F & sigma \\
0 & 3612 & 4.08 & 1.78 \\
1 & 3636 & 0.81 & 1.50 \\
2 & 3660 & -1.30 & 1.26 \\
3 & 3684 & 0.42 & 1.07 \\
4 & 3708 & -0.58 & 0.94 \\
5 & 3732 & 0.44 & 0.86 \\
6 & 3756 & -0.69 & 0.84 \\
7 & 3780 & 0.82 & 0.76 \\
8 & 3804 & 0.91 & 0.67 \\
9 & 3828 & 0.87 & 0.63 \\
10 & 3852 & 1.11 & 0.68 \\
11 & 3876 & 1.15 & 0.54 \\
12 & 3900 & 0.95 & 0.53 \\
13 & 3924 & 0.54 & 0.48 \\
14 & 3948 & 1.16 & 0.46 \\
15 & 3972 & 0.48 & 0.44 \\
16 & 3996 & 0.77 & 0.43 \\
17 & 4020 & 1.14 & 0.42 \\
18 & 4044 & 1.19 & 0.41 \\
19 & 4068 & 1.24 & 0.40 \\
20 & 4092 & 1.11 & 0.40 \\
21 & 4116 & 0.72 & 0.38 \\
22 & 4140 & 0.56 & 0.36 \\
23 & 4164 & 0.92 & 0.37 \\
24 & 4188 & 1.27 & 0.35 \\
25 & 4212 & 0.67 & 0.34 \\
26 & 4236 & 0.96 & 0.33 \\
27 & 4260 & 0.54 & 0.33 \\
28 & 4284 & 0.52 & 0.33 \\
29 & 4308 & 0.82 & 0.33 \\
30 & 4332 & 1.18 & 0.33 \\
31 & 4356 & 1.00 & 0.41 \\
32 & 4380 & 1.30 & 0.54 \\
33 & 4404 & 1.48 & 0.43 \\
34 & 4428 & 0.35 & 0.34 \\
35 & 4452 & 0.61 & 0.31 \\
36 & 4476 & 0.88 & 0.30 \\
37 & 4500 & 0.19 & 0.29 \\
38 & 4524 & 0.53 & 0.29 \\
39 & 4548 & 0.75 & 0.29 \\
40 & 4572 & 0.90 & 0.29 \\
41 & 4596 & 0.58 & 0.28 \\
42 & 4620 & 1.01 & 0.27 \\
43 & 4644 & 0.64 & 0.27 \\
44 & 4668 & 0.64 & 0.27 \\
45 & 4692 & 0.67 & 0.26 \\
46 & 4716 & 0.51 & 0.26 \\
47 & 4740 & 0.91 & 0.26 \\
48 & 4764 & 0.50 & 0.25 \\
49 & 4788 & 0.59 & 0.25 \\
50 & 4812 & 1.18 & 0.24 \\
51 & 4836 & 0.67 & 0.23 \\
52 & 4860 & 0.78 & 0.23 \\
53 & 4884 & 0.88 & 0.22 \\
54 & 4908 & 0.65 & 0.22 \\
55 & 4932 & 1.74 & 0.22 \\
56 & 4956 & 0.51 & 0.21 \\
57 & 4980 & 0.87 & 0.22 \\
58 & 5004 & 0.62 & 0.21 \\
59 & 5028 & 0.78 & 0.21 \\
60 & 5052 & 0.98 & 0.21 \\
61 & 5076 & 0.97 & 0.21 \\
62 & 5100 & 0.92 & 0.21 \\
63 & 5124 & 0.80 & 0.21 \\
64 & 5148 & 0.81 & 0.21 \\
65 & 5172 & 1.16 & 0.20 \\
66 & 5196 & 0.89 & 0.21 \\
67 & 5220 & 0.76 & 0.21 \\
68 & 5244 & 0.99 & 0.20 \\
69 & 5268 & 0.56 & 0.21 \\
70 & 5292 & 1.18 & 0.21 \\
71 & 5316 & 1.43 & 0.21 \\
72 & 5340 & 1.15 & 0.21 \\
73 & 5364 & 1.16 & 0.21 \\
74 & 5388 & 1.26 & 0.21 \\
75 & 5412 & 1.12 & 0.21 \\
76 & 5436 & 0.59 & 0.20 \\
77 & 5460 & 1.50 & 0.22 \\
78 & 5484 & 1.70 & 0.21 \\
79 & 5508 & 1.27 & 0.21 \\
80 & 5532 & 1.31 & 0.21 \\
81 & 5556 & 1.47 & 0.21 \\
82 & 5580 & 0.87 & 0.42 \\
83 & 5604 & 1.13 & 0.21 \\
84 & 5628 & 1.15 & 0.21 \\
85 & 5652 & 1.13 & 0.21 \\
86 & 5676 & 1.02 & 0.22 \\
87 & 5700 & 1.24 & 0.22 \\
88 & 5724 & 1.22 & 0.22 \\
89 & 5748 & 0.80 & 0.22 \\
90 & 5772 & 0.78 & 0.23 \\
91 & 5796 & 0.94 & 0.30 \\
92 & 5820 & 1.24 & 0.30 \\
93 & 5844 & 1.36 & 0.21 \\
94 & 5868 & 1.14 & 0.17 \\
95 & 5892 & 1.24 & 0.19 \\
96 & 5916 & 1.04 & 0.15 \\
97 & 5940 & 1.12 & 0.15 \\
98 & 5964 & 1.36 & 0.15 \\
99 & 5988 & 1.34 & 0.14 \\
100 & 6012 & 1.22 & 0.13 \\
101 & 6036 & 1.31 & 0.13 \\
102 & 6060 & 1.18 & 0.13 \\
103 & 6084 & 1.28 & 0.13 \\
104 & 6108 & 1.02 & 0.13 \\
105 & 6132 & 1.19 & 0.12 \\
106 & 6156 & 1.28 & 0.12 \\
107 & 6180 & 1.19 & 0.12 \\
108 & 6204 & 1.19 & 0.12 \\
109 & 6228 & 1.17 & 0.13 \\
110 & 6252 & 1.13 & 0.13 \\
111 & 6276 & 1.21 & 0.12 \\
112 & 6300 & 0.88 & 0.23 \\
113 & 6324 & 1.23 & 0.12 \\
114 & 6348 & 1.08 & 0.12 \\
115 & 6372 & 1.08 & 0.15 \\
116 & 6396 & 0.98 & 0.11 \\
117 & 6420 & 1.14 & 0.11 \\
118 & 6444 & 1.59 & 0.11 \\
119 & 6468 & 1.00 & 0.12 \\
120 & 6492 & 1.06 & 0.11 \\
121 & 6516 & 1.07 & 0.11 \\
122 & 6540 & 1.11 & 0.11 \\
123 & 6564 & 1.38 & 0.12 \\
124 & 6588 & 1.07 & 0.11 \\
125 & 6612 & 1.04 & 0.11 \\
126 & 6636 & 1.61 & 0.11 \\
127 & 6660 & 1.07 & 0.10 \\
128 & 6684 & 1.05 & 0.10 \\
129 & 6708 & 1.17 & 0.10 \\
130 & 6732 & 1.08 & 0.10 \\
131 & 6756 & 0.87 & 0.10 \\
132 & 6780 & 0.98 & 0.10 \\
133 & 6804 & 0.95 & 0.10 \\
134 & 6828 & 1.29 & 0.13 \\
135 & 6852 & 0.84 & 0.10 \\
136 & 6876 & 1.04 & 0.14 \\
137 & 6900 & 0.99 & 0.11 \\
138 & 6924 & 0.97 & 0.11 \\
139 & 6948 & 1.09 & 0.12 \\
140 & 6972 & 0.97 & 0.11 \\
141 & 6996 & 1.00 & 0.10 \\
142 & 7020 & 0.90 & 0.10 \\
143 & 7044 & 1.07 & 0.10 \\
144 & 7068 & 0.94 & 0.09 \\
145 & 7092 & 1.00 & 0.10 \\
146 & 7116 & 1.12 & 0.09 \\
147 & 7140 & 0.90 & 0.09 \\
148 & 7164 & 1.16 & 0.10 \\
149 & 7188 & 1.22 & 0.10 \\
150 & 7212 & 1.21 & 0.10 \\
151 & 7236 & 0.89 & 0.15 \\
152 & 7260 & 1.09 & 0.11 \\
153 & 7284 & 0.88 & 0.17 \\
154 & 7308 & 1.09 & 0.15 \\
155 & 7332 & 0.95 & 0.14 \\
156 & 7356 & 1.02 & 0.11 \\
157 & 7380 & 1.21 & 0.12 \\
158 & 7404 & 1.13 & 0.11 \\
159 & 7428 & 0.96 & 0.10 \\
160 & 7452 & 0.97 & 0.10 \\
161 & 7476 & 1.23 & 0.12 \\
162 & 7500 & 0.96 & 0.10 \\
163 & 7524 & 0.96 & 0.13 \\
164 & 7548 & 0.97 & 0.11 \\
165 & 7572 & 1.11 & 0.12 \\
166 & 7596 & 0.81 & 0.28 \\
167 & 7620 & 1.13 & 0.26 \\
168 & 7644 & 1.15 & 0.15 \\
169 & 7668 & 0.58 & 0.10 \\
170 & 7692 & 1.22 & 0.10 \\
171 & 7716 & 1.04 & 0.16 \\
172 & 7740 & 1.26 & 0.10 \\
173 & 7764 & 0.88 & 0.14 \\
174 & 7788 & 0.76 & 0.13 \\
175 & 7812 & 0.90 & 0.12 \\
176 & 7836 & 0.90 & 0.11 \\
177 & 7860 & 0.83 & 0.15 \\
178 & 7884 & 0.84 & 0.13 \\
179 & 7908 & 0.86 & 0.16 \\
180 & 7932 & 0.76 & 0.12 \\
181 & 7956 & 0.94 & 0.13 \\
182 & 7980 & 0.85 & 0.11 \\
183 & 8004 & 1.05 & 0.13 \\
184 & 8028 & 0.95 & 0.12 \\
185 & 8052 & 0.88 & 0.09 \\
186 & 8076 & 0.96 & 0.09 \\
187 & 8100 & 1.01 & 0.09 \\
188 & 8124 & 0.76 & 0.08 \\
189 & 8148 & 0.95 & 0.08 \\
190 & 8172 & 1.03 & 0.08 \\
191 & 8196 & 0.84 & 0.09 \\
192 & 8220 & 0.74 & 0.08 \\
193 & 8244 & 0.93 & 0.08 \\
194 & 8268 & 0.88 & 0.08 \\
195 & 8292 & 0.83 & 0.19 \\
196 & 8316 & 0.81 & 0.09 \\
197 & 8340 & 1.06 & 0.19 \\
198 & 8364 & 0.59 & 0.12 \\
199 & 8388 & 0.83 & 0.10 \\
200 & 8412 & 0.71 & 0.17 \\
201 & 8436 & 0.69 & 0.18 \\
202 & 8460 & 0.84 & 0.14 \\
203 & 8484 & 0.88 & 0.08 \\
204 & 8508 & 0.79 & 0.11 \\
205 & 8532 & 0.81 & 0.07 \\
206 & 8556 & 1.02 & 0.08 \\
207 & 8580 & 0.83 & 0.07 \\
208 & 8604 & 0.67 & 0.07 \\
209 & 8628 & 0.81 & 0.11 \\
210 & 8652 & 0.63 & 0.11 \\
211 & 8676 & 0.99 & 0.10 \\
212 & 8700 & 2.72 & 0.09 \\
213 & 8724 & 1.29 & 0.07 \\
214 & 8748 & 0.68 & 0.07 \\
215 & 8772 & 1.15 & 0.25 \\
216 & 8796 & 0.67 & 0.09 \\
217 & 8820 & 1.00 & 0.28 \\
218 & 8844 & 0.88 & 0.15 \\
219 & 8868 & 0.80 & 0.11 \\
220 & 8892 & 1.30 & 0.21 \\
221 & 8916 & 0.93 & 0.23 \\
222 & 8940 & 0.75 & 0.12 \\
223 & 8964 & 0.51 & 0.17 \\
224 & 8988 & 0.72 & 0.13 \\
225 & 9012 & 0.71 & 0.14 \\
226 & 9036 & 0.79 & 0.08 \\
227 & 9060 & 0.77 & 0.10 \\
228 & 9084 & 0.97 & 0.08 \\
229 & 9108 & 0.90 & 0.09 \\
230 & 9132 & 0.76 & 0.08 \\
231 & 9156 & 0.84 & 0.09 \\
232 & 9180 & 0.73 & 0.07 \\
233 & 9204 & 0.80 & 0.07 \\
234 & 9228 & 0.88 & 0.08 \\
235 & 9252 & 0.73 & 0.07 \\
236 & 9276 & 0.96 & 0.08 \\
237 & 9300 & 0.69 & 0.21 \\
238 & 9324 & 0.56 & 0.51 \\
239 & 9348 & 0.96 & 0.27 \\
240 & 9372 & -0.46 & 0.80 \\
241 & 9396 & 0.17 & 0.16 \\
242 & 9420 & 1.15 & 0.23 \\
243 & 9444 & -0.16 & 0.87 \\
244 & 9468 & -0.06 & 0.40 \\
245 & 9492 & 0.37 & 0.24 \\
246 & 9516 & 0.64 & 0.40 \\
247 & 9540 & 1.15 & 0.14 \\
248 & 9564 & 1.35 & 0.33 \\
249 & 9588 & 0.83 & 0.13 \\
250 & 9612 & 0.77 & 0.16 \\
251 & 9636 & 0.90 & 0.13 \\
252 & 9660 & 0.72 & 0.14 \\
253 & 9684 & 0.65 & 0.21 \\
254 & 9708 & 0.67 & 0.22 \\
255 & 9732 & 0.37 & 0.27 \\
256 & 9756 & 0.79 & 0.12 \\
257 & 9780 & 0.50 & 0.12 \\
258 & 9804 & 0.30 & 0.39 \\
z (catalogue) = 0.32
